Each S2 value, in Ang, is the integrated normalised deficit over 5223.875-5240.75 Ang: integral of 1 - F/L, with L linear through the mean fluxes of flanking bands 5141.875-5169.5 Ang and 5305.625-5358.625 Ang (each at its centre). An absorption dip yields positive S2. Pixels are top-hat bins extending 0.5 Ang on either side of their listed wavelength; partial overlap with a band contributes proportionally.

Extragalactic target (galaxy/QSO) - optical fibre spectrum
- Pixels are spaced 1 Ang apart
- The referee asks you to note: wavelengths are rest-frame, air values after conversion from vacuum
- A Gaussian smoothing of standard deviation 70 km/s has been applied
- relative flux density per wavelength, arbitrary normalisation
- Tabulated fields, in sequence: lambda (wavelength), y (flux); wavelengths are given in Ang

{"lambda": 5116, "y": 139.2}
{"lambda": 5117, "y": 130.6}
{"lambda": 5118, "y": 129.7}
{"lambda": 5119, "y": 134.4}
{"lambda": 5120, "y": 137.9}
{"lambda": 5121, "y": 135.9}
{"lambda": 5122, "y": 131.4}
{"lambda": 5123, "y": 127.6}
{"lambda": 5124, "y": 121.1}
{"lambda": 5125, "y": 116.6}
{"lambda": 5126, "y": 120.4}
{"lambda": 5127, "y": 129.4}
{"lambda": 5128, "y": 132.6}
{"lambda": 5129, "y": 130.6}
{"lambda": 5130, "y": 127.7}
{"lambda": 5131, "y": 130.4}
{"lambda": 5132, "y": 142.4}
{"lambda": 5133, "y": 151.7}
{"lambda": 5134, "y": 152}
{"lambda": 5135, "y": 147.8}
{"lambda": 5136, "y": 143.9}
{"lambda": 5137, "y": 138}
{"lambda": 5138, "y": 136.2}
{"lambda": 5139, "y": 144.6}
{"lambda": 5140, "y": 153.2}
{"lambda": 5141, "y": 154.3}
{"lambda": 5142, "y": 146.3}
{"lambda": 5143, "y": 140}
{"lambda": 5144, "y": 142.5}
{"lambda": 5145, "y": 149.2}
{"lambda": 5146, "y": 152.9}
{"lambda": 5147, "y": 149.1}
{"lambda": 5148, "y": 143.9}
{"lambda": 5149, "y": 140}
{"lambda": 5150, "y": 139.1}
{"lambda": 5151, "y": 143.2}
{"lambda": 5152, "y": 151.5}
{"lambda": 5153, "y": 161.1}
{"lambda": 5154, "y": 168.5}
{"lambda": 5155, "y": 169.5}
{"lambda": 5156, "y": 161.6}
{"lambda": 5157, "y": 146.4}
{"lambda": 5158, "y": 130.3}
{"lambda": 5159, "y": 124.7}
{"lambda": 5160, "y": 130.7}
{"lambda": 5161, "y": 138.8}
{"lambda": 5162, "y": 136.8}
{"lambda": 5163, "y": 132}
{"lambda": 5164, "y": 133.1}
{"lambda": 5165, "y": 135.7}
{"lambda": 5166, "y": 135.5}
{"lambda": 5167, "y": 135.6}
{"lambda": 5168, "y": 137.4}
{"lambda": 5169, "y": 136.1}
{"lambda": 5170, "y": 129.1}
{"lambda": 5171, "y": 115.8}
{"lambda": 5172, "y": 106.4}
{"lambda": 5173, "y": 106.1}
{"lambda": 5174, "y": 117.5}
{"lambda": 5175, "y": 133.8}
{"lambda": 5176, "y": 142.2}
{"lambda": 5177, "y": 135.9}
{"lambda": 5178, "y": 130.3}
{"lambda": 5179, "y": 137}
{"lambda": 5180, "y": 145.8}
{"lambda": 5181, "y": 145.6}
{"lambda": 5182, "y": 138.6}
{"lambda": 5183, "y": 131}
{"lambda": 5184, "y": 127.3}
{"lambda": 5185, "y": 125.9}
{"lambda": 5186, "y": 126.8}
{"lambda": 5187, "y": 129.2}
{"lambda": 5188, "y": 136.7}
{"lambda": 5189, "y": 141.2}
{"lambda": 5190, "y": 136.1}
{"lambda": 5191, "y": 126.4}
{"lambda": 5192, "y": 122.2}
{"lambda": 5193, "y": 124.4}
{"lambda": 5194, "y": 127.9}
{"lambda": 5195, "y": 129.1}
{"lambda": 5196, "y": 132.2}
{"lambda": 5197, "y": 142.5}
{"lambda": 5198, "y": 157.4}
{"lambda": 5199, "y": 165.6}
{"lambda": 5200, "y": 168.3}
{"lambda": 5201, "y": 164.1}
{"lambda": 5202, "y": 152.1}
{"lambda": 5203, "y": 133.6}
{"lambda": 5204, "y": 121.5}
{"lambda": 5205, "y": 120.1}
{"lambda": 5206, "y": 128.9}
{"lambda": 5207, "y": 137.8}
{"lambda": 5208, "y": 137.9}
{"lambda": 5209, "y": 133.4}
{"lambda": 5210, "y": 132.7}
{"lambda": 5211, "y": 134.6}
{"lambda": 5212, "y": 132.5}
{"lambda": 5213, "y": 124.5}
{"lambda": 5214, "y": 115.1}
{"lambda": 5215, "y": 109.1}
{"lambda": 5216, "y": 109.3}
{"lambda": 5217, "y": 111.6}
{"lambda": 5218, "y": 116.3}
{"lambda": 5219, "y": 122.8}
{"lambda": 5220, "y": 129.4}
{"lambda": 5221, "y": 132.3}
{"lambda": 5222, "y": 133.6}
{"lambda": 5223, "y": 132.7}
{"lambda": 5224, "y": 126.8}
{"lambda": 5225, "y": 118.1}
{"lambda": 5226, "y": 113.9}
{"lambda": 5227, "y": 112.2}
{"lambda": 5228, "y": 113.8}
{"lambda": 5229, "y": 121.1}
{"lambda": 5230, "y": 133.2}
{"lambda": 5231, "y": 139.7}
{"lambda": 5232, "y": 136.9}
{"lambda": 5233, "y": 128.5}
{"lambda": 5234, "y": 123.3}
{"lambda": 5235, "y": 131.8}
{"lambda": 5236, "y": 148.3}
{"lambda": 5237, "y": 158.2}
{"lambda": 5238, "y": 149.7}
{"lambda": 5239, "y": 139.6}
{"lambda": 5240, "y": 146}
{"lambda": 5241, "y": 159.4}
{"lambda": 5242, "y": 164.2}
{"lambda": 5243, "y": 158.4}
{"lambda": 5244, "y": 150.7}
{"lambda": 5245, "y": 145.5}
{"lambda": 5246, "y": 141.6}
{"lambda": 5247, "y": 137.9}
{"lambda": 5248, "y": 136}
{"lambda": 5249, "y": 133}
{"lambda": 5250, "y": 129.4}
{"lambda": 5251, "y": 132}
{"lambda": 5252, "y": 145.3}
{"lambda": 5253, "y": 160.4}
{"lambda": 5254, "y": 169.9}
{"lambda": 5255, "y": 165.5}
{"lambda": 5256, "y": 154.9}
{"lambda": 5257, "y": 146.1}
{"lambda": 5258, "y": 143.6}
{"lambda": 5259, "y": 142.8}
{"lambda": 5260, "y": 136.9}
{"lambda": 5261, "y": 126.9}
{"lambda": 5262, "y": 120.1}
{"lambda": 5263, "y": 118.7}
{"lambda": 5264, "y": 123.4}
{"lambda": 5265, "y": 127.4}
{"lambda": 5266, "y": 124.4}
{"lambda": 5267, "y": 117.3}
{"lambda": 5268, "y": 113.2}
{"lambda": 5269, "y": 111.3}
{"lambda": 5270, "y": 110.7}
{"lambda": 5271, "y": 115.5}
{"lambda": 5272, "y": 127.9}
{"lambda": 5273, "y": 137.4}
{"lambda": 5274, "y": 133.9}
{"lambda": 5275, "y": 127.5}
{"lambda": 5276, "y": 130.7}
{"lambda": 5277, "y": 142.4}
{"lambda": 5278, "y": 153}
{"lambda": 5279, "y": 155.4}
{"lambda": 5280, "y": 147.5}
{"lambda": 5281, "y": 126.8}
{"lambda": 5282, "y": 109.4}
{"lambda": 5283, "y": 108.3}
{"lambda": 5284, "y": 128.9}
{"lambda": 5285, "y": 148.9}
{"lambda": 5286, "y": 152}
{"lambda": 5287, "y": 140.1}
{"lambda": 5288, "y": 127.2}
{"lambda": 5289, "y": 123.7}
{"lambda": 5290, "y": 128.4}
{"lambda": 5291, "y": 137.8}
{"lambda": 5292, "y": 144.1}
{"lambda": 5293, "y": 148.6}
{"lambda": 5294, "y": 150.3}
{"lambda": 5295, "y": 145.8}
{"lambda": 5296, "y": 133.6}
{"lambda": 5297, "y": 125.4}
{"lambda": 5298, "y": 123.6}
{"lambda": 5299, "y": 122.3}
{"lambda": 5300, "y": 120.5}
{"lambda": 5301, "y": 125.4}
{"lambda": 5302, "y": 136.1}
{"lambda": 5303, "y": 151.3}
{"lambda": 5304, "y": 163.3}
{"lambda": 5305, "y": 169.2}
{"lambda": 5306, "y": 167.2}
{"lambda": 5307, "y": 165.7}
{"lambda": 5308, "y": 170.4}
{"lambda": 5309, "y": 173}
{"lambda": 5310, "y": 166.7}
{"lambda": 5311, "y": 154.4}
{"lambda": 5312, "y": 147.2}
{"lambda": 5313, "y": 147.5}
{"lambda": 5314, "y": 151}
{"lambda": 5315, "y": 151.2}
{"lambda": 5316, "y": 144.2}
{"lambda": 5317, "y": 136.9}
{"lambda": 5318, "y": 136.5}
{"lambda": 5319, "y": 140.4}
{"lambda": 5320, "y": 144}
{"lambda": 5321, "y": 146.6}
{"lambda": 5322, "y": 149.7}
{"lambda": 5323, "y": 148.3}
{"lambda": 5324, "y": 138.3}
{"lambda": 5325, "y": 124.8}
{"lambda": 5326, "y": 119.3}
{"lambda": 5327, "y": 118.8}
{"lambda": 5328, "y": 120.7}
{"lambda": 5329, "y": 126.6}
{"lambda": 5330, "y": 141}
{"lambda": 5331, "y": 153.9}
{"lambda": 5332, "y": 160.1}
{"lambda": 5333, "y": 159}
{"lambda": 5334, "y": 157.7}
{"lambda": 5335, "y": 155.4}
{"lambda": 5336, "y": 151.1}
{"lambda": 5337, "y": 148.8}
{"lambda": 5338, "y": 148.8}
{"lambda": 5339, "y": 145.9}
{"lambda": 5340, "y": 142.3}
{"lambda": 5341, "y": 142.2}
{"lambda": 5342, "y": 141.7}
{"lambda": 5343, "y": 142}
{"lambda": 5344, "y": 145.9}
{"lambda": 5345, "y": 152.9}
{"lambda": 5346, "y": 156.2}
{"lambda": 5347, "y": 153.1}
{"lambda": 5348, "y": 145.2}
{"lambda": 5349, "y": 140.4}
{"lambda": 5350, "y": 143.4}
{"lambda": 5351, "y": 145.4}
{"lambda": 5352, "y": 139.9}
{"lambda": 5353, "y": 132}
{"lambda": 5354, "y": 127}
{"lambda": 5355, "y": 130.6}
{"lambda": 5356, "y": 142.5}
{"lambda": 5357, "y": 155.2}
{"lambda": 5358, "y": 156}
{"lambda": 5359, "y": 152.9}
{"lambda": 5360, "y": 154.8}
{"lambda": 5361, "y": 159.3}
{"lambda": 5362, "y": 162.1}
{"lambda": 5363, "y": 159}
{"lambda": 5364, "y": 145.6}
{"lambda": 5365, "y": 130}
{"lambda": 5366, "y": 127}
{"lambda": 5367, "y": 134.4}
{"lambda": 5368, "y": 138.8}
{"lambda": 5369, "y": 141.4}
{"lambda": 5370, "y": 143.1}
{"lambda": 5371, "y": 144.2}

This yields 1.4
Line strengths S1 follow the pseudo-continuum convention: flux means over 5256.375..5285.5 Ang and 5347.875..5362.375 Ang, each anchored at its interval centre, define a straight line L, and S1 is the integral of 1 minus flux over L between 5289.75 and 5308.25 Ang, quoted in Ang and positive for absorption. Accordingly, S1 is -1.2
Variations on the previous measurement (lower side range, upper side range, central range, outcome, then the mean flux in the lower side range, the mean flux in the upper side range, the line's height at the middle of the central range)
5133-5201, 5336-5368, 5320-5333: 0.54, 139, 145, 144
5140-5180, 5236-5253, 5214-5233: 2.82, 139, 146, 144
